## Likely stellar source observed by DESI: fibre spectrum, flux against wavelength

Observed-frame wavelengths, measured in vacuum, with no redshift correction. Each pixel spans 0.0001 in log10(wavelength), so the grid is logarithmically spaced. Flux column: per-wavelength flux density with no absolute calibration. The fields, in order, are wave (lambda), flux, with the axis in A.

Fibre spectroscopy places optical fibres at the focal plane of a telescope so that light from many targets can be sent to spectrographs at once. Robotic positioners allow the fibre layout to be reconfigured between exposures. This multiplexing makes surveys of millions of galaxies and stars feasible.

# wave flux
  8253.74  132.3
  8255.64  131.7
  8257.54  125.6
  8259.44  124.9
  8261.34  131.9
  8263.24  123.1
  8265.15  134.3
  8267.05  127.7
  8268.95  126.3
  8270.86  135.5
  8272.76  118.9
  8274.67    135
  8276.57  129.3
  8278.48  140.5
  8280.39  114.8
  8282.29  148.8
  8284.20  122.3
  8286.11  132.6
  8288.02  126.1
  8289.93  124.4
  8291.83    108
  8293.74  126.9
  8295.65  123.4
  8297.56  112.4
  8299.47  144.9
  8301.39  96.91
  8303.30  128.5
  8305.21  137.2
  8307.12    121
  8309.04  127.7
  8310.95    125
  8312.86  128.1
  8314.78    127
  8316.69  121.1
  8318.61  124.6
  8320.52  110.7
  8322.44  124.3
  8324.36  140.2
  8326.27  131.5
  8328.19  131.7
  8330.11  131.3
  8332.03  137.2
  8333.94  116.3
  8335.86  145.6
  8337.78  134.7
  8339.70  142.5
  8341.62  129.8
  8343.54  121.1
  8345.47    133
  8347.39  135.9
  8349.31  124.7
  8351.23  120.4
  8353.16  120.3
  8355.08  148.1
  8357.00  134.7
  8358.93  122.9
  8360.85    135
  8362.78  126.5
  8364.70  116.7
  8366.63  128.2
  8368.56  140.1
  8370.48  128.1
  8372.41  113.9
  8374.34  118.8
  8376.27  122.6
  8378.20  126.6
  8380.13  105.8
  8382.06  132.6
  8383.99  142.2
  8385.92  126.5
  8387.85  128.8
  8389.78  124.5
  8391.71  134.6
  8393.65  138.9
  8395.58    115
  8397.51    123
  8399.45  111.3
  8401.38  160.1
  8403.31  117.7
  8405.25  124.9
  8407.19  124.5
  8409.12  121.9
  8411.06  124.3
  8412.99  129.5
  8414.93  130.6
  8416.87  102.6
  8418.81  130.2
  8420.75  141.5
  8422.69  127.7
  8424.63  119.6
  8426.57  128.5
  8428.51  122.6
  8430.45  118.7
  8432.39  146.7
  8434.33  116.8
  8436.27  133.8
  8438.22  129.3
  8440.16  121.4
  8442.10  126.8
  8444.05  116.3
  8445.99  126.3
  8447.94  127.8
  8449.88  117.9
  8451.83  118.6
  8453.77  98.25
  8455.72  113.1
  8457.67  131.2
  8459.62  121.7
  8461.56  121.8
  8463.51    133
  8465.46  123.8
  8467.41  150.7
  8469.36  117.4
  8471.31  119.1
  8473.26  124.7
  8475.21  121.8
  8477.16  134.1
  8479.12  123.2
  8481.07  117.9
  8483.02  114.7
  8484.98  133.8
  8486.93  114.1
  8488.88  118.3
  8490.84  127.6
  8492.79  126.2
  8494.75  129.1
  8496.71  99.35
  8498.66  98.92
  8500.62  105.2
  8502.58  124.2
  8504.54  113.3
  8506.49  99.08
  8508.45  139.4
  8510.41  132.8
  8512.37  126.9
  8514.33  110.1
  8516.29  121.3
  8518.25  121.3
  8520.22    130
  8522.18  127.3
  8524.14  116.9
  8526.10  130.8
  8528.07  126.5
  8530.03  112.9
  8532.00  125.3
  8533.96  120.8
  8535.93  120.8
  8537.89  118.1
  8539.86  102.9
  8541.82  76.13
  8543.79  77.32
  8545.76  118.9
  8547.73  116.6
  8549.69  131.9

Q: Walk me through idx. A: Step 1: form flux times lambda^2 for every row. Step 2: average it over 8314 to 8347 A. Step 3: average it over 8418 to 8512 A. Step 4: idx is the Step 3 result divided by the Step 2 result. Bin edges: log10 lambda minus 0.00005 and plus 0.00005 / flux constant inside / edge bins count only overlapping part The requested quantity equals 0.98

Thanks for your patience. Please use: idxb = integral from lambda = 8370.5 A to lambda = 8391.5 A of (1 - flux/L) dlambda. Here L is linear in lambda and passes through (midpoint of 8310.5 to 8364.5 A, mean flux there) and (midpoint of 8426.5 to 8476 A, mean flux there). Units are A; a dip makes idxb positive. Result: 0.4 A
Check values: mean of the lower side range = 129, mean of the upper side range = 124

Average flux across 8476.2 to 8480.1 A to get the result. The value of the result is 128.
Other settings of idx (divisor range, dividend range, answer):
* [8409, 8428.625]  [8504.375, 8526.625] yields 1.00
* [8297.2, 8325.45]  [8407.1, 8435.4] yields 1.03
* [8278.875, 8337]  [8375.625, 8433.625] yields 1.03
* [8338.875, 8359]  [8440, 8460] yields 0.94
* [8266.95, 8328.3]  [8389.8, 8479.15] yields 1.02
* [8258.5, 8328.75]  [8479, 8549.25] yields 0.98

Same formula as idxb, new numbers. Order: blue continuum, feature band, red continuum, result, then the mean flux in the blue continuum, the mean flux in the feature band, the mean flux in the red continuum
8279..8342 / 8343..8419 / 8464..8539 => -0.91 A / 127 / 127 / 122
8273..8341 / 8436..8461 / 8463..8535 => 0.41 A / 128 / 121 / 122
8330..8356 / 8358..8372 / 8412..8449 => 0.27 A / 131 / 128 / 126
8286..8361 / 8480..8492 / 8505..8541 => 0.10 A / 128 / 121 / 121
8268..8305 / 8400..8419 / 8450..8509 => -0.57 A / 126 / 126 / 120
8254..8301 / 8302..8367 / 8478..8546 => -1.94 A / 128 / 129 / 117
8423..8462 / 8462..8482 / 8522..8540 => -0.69 A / 123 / 126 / 121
